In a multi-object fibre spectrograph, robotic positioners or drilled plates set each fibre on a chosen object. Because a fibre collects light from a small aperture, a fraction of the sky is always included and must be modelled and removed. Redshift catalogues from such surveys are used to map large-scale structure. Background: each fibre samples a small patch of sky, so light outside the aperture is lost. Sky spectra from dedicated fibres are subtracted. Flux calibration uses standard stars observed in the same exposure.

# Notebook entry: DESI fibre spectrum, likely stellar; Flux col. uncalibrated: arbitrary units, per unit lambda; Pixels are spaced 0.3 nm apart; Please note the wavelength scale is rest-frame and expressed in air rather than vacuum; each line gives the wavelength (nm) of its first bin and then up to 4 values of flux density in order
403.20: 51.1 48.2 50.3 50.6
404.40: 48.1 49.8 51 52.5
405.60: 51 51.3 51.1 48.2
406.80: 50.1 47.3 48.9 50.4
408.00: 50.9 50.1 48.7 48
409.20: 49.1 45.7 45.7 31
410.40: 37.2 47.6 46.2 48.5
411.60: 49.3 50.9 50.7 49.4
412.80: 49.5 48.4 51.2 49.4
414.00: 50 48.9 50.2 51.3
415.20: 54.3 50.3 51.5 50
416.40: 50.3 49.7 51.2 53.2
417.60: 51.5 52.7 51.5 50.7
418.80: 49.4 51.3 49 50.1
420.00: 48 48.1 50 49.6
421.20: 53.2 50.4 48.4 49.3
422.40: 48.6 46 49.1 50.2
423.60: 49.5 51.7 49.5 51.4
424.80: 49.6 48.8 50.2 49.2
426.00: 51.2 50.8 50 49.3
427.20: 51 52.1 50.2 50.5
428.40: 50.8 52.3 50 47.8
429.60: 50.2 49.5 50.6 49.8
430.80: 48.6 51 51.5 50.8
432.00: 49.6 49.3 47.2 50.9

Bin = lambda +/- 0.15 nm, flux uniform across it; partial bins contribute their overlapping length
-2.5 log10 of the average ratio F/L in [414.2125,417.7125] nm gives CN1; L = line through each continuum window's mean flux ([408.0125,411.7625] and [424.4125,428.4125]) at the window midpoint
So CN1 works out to -0.08 mag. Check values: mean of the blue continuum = 45.8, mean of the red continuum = 50.3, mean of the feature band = 51.1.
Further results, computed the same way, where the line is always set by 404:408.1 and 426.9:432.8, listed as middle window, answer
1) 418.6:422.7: 0.01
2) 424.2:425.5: 0.00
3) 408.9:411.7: 0.13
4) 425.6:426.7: -0.01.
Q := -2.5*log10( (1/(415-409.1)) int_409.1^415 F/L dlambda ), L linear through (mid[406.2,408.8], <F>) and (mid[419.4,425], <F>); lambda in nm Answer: 0.04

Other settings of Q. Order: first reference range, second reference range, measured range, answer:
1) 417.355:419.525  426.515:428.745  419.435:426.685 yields 0.03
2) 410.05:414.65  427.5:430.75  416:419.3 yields -0.06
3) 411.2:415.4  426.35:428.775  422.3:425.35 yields 0.02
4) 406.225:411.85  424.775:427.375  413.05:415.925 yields -0.06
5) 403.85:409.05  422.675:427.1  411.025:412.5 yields 0.01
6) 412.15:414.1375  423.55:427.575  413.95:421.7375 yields -0.01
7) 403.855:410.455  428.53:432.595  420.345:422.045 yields -0.02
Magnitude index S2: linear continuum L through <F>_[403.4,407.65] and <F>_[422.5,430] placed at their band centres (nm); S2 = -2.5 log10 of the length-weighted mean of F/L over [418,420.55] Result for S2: 0.00 mag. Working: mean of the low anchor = 49.9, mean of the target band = 49.8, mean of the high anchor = 50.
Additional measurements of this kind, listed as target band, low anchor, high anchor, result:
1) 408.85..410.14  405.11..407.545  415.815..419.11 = 0.130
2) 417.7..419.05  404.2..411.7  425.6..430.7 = -0.042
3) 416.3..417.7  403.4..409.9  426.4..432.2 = -0.029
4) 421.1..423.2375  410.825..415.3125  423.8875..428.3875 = 0.021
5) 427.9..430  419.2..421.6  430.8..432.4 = 0.000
